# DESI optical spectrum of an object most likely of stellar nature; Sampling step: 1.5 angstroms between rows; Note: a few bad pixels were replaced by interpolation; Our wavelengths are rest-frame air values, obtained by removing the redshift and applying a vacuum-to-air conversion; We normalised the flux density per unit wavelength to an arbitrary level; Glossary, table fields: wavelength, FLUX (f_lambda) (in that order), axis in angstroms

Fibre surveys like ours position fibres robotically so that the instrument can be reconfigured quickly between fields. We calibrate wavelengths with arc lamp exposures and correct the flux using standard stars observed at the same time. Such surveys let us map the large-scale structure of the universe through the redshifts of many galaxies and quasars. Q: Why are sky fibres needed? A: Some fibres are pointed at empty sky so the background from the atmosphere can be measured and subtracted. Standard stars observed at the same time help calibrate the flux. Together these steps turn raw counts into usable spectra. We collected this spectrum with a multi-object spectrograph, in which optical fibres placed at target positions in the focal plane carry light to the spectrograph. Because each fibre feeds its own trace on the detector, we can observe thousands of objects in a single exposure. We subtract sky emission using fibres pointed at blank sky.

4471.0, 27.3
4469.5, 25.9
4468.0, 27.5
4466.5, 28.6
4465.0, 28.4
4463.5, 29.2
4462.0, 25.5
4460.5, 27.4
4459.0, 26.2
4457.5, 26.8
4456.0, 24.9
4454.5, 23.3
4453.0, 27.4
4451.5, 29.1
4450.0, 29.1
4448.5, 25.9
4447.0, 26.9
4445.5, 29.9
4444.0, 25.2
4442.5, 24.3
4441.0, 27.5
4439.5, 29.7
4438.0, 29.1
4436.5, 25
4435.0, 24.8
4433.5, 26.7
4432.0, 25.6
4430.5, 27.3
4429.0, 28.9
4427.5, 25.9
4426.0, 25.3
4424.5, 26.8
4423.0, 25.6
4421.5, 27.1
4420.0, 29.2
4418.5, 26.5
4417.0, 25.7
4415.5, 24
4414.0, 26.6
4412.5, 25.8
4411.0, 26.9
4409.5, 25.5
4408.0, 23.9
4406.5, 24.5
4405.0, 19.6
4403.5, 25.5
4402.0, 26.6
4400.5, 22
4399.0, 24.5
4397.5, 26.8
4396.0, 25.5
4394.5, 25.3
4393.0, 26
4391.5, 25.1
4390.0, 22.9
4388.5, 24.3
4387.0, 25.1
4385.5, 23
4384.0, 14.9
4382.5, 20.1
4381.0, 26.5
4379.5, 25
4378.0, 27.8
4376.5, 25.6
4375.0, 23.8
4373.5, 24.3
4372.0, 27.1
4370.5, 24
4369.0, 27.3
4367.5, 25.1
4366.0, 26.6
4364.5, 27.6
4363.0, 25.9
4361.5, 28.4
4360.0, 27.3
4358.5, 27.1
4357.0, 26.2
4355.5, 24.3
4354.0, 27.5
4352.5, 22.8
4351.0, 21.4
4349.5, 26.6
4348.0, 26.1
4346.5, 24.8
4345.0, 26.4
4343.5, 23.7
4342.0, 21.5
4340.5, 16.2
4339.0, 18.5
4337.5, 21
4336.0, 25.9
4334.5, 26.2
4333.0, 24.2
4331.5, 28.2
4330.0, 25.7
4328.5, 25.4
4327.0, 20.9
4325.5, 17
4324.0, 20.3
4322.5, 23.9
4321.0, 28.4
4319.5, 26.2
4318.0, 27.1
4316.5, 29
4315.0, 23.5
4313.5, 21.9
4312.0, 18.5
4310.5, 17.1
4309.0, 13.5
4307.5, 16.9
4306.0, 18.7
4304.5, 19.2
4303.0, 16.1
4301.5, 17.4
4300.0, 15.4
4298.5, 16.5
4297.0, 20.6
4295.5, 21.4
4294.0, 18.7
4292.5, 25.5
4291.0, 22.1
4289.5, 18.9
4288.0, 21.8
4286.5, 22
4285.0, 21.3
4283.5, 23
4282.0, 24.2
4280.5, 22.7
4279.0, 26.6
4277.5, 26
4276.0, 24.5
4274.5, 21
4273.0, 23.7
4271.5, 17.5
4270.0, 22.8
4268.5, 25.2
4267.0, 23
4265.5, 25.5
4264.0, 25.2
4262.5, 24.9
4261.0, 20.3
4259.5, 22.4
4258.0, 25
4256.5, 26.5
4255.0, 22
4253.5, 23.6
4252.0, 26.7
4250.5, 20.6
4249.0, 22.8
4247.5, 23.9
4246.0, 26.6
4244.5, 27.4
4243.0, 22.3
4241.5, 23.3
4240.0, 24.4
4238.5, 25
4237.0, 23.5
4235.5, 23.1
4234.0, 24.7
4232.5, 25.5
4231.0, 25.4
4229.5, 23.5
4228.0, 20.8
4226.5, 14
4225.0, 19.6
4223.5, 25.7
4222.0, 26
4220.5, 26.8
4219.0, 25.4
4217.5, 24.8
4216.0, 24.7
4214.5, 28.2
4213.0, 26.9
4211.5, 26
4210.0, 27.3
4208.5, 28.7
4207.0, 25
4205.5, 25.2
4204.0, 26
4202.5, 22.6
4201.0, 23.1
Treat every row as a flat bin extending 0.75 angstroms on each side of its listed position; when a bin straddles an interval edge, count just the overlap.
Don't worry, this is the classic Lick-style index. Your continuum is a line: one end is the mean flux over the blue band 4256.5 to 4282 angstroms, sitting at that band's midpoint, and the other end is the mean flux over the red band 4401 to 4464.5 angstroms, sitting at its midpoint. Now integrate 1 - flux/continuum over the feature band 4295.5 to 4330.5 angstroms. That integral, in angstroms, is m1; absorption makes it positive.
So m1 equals 5.1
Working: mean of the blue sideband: 23.6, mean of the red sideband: 26.3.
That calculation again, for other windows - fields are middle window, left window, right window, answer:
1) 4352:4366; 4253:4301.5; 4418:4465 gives -1.0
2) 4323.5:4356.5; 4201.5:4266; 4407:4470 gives 2.8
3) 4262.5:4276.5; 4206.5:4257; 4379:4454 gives 0.8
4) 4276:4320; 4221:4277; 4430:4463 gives 5.7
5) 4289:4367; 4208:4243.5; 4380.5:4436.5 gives 6.4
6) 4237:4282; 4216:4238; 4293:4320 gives -3.7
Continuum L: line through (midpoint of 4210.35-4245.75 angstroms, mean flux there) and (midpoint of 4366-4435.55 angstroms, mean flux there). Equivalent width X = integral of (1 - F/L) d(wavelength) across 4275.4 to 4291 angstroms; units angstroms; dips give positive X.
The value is 1.0 angstroms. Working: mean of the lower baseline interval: 24.3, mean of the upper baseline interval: 25.2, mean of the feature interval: 23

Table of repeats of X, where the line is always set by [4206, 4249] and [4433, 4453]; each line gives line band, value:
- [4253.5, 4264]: 0.55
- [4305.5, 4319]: 2.52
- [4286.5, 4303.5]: 3.84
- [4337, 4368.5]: 1.84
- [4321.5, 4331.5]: 1.15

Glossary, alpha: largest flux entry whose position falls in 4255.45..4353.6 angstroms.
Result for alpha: 29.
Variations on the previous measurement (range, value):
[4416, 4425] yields 29.2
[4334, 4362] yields 28.4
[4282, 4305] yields 25.5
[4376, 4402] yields 27.8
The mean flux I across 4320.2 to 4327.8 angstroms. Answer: 22.1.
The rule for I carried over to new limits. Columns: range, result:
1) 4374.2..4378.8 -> 25.7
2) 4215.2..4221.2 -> 25.4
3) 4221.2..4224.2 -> 25.9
